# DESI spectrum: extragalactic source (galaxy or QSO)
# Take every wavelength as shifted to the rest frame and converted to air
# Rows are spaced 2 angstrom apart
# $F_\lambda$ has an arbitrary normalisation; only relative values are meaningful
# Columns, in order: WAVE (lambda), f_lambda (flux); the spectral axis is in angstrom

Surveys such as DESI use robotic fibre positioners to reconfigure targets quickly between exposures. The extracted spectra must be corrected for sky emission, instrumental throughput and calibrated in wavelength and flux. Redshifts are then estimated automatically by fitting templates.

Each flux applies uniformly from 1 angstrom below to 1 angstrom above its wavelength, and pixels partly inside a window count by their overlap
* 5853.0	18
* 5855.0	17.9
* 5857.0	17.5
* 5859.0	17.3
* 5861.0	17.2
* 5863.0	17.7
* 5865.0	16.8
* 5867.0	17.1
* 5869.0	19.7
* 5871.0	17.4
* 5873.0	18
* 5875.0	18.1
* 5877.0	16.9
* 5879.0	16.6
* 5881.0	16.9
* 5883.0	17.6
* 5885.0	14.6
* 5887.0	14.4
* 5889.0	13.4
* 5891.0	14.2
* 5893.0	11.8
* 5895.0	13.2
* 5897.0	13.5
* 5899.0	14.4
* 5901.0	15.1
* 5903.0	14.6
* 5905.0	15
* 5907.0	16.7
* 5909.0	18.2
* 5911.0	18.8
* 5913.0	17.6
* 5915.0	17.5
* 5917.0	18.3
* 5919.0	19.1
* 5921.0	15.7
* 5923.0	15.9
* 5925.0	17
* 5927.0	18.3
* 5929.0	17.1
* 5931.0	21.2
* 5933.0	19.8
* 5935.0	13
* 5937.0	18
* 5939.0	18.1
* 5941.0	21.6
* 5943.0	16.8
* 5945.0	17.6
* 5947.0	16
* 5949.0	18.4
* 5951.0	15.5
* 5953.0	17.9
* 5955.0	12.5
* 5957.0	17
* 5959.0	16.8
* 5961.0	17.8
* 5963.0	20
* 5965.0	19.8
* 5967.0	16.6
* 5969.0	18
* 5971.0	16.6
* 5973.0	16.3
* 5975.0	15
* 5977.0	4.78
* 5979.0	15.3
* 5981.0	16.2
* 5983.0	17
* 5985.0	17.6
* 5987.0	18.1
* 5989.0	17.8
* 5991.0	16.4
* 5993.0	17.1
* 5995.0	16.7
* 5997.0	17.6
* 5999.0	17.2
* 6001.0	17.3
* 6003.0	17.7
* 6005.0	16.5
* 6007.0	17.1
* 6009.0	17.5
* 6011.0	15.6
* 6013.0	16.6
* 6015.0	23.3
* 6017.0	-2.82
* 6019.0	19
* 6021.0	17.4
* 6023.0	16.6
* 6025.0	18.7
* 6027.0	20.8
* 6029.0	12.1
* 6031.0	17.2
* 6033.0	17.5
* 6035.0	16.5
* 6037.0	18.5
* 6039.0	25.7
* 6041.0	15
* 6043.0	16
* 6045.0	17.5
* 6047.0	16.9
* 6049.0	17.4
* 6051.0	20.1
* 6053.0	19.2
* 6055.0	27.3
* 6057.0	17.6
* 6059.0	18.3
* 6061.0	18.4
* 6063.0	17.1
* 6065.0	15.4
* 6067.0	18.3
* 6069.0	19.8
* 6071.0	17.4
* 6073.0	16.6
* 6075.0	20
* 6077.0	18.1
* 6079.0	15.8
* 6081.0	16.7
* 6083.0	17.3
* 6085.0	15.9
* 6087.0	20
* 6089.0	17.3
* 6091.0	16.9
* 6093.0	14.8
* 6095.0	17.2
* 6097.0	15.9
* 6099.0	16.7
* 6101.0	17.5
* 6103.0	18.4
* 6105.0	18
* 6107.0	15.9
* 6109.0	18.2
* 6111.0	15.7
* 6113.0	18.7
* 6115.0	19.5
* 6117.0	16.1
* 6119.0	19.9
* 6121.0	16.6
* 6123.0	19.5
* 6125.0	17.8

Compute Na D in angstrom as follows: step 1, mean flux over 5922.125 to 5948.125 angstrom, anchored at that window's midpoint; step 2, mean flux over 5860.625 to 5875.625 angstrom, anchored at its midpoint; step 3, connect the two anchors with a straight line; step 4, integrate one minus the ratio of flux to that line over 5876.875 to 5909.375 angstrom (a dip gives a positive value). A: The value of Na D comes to 5.0 angstrom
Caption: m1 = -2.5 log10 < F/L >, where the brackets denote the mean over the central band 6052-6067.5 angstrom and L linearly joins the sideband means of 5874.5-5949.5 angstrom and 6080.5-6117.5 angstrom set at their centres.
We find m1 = -0.114 mag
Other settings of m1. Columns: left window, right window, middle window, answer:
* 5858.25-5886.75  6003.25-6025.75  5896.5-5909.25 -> 0.113 mag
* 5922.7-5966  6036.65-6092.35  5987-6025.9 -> 0.087 mag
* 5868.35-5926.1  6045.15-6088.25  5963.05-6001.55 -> 0.049 mag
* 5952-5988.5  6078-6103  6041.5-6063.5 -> -0.120 mag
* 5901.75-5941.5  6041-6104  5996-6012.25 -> 0.037 mag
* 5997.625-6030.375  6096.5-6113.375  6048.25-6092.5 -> -0.082 mag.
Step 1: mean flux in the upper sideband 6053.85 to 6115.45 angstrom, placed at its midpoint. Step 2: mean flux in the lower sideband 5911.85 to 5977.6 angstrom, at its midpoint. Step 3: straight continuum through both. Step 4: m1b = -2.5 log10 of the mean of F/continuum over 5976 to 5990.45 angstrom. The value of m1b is 0.133 mag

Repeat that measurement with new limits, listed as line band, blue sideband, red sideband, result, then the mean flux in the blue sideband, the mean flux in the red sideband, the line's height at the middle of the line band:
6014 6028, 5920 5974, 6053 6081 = 0.12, 17.4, 18.4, 18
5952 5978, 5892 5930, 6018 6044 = 0.05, 16.2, 17.8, 16.9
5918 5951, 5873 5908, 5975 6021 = -0.14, 15.2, 15.9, 15.5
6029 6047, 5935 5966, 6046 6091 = 0.02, 17.4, 18.2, 18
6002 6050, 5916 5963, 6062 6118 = 0.03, 17.4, 17.3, 17.4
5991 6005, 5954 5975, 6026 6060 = 0.03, 17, 18.4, 17.6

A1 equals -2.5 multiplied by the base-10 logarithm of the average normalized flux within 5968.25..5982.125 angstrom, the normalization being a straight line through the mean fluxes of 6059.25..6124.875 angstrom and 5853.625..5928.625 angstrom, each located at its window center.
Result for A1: 0.16 mag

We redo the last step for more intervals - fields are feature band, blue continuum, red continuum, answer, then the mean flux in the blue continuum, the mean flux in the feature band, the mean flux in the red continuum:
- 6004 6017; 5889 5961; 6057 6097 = 0.06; 16.6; 16.2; 17.4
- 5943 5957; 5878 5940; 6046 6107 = 0.02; 16.3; 16.4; 17.8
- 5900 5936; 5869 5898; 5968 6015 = -0.08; 15.6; 17.2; 16.5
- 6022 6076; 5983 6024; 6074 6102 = -0.08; 16.5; 18.2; 17.1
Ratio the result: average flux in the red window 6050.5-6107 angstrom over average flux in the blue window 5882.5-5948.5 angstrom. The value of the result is 1.08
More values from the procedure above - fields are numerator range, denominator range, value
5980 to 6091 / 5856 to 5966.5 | 1.04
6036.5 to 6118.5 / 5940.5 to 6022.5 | 1.09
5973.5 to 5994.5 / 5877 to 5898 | 1.06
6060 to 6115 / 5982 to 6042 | 1.02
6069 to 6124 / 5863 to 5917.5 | 1.08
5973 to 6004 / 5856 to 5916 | 0.99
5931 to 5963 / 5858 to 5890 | 1.03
